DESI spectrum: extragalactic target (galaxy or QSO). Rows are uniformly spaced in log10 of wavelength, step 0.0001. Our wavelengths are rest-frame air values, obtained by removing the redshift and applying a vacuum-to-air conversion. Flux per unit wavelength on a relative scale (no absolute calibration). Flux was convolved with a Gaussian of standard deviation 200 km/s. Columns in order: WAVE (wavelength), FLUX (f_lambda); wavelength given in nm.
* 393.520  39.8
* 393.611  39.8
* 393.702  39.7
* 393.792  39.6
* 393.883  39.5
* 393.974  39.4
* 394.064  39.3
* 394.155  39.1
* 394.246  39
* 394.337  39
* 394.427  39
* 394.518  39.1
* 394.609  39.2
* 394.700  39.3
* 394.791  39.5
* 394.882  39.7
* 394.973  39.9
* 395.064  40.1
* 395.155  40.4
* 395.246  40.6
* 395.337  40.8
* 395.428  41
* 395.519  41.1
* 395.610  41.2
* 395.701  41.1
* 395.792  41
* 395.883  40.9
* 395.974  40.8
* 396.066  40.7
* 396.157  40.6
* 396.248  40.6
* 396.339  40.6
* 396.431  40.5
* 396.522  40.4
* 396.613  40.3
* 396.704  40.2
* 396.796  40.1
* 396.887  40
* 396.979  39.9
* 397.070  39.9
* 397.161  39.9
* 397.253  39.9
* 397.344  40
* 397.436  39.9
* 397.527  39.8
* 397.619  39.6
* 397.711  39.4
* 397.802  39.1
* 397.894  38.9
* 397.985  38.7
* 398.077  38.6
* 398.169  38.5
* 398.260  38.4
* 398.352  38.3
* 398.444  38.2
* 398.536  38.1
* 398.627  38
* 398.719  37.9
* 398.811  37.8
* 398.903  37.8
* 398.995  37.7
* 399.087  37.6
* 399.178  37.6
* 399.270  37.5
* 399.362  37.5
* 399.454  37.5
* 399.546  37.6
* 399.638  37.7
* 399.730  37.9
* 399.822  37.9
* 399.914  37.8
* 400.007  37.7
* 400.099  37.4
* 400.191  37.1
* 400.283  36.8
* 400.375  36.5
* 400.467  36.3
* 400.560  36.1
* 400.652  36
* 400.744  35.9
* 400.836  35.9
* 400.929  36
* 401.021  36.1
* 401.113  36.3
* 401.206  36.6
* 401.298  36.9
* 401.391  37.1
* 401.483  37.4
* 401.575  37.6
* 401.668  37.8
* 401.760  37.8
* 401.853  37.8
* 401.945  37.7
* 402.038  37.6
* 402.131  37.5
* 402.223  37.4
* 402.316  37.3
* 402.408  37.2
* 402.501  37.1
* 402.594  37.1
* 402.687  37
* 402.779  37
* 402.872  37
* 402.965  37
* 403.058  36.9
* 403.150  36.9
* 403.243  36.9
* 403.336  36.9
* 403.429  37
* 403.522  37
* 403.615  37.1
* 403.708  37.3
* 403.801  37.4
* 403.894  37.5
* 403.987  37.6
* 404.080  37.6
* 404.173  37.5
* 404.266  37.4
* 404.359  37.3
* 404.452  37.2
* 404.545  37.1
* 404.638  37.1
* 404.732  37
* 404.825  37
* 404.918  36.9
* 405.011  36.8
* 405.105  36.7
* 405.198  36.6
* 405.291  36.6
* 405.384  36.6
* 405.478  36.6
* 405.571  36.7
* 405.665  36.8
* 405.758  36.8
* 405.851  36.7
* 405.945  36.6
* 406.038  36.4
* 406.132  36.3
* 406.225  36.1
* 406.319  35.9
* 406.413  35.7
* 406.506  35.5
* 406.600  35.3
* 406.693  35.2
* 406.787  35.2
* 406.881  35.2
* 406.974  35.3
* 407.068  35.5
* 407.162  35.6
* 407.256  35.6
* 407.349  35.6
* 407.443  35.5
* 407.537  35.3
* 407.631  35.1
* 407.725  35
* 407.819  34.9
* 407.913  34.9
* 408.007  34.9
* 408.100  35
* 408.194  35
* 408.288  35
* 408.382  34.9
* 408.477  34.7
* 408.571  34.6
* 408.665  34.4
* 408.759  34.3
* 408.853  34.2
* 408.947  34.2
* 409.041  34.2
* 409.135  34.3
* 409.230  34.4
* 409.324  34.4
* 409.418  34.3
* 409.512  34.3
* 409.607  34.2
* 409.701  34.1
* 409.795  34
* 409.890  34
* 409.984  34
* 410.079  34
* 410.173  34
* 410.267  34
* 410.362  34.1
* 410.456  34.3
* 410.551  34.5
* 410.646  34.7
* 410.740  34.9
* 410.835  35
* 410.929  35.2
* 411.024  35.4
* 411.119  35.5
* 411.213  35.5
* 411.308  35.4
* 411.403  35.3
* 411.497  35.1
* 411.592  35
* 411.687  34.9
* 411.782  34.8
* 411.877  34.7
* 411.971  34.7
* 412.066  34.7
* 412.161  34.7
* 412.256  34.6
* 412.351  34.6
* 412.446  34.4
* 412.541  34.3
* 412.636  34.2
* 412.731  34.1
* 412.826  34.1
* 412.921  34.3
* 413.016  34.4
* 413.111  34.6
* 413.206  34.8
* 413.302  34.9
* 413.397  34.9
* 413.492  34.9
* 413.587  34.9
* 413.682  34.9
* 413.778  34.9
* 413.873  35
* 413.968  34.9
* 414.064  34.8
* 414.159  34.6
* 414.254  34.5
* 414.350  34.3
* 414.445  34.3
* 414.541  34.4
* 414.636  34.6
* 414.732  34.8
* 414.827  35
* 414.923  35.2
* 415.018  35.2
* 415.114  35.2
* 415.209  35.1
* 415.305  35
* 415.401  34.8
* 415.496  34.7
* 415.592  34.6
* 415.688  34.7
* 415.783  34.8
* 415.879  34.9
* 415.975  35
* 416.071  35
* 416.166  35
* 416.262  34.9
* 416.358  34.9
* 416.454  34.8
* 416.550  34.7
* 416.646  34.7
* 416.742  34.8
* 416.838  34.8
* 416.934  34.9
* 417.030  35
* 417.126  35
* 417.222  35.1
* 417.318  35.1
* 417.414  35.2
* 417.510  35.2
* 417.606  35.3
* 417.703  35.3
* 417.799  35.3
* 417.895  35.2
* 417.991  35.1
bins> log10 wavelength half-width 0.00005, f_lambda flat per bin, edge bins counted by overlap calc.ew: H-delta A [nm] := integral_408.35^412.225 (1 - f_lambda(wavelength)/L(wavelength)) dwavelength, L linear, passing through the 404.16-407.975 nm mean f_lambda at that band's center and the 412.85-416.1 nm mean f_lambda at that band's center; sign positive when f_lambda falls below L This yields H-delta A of 0.096 nm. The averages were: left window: 36.2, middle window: 34.6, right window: 34.8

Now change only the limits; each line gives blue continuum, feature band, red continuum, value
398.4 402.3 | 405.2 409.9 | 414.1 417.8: 0.119 nm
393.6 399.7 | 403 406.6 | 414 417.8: 0.064 nm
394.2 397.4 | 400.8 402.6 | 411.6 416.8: 0.061 nm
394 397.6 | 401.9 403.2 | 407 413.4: 0.013 nm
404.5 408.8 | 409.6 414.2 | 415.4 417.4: 0.084 nm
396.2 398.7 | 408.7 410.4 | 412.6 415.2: 0.085 nm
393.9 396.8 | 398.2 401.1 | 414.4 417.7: 0.130 nm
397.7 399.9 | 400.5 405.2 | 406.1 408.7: -0.038 nm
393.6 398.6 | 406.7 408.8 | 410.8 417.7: 0.088 nm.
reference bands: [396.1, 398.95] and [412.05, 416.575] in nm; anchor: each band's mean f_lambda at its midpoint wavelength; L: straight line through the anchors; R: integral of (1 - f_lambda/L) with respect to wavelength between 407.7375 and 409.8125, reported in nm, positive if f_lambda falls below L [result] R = 0.10 nm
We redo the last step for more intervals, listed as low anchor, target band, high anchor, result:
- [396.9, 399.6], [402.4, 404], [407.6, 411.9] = -0.01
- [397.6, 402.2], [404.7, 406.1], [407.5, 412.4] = -0.03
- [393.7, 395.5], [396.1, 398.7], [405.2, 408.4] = -0.05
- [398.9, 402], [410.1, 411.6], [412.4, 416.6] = 0.02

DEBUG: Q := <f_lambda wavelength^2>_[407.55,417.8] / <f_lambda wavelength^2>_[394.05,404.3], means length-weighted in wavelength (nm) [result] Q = 0.97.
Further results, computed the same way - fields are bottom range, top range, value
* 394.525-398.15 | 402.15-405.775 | 0.96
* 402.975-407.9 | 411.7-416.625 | 1.00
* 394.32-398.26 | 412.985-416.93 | 0.95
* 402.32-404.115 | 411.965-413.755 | 0.98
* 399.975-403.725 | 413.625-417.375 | 1.01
